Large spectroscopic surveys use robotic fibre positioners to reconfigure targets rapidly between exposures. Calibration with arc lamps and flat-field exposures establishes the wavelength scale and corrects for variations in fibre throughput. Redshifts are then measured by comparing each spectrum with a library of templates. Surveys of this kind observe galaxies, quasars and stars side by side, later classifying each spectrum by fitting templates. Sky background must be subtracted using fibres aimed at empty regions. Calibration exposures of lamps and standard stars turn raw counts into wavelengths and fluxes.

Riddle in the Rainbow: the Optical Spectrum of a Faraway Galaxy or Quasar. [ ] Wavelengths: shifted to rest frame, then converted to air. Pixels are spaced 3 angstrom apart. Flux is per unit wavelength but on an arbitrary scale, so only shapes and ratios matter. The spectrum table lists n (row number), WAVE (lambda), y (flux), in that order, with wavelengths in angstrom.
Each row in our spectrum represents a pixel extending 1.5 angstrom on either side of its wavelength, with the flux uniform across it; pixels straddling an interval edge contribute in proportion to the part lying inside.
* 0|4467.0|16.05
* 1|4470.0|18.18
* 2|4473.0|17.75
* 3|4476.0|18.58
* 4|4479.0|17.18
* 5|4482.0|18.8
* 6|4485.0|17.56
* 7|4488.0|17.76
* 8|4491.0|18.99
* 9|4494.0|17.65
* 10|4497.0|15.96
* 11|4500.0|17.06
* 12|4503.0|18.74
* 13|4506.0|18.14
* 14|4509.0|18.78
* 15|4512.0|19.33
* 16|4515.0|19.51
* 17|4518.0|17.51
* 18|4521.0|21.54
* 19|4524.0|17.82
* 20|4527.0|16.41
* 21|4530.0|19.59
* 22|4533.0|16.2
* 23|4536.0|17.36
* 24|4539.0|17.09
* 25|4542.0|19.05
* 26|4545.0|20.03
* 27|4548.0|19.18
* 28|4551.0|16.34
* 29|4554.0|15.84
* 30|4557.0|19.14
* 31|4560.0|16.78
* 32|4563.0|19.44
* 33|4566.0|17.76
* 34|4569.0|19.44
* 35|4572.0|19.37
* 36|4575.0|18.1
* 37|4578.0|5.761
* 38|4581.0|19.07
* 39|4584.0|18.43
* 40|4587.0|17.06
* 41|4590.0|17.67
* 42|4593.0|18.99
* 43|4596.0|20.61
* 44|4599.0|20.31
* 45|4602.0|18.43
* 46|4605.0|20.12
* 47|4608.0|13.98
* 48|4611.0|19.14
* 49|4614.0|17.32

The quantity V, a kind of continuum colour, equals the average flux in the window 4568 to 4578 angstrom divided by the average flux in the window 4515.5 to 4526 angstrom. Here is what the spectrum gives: 0.90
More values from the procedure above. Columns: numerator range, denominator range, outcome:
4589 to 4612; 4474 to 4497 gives 1.04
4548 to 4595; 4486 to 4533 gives 0.95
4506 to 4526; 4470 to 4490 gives 1.05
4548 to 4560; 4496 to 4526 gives 0.94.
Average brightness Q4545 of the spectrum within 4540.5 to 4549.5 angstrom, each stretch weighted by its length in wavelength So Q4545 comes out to 19.4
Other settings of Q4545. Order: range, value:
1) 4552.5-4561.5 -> 17.3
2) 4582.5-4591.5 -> 17.7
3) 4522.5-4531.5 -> 17.9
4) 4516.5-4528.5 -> 18.3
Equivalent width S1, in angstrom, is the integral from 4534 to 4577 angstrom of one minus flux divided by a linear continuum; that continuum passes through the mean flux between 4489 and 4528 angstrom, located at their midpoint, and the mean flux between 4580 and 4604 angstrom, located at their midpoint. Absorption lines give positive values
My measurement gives 1.29 angstrom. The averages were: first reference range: 18.3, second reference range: 18.8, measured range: 18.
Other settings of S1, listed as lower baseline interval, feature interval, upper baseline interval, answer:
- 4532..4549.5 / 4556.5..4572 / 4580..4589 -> -0.34 angstrom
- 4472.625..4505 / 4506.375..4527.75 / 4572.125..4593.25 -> -1.63 angstrom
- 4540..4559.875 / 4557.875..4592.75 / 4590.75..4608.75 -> 2.34 angstrom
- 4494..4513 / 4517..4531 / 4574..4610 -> -0.60 angstrom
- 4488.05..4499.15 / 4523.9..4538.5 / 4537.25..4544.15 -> 0.54 angstrom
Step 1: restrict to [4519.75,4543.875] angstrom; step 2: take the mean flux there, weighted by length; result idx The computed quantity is 18.1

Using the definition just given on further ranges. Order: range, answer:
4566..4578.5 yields 16.7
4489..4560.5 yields 18.1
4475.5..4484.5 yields 18.1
